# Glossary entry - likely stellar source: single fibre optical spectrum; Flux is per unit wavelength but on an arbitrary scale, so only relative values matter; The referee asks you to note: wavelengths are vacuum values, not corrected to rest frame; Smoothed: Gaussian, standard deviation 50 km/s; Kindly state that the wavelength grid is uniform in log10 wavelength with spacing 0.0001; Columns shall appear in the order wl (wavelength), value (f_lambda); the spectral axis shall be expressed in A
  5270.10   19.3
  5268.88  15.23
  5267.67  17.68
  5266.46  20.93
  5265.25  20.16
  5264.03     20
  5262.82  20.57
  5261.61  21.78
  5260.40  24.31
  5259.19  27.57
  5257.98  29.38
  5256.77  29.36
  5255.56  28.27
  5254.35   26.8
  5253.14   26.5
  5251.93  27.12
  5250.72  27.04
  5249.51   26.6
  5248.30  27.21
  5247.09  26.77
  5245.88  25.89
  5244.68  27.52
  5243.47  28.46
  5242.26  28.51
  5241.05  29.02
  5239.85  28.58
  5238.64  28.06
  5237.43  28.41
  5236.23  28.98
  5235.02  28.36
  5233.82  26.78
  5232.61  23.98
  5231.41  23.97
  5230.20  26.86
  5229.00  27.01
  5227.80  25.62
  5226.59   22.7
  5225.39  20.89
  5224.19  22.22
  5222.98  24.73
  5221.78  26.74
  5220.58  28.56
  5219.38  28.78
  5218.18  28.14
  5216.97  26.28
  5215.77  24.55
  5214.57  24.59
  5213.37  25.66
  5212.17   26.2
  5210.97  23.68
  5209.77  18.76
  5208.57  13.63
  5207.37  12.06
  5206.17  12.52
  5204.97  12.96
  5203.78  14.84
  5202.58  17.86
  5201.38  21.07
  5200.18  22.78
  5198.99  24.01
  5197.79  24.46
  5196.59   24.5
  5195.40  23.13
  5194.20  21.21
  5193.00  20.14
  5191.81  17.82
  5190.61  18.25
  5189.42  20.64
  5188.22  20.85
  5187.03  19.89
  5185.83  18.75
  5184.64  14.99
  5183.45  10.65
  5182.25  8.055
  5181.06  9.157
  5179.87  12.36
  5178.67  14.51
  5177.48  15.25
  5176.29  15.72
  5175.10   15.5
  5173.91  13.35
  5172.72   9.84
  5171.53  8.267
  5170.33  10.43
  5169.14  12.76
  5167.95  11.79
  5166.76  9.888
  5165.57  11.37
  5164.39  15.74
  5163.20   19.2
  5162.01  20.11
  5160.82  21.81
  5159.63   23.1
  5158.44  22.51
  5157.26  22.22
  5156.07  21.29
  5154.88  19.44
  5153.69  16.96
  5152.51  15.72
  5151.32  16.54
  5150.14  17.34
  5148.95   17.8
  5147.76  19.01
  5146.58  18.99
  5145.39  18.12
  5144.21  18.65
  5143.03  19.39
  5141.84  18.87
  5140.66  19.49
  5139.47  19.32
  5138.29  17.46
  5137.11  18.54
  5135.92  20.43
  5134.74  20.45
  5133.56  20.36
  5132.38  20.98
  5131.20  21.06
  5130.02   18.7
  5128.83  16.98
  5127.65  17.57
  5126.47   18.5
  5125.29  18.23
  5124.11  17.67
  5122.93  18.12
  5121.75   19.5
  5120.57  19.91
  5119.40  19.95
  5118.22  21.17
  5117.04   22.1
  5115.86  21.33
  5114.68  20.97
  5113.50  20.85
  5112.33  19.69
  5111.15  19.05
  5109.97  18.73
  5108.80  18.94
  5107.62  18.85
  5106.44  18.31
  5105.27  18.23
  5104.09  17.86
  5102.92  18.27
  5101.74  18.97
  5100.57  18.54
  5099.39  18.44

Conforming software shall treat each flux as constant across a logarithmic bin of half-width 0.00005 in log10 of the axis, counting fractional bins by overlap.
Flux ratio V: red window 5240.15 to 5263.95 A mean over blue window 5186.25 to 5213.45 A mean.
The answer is 1.35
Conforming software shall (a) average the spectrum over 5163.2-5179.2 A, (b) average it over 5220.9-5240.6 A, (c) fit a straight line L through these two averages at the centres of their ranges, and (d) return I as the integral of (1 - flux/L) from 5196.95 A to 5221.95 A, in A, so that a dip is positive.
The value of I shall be -0.5 A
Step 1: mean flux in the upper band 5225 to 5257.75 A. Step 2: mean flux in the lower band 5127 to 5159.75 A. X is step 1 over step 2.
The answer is 1.41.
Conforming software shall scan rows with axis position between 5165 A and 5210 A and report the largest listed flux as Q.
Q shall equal 24.5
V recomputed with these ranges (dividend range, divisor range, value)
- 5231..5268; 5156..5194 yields 1.65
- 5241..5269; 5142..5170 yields 1.42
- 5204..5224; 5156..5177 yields 1.42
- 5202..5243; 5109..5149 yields 1.23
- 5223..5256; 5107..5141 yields 1.36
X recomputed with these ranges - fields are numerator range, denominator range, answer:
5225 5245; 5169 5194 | 1.81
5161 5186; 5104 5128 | 0.69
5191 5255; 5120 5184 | 1.42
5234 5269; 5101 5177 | 1.43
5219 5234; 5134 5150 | 1.33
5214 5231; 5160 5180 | 1.81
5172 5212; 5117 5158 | 0.90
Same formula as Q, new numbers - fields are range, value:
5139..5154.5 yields 19.49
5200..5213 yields 26.2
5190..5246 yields 29.02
